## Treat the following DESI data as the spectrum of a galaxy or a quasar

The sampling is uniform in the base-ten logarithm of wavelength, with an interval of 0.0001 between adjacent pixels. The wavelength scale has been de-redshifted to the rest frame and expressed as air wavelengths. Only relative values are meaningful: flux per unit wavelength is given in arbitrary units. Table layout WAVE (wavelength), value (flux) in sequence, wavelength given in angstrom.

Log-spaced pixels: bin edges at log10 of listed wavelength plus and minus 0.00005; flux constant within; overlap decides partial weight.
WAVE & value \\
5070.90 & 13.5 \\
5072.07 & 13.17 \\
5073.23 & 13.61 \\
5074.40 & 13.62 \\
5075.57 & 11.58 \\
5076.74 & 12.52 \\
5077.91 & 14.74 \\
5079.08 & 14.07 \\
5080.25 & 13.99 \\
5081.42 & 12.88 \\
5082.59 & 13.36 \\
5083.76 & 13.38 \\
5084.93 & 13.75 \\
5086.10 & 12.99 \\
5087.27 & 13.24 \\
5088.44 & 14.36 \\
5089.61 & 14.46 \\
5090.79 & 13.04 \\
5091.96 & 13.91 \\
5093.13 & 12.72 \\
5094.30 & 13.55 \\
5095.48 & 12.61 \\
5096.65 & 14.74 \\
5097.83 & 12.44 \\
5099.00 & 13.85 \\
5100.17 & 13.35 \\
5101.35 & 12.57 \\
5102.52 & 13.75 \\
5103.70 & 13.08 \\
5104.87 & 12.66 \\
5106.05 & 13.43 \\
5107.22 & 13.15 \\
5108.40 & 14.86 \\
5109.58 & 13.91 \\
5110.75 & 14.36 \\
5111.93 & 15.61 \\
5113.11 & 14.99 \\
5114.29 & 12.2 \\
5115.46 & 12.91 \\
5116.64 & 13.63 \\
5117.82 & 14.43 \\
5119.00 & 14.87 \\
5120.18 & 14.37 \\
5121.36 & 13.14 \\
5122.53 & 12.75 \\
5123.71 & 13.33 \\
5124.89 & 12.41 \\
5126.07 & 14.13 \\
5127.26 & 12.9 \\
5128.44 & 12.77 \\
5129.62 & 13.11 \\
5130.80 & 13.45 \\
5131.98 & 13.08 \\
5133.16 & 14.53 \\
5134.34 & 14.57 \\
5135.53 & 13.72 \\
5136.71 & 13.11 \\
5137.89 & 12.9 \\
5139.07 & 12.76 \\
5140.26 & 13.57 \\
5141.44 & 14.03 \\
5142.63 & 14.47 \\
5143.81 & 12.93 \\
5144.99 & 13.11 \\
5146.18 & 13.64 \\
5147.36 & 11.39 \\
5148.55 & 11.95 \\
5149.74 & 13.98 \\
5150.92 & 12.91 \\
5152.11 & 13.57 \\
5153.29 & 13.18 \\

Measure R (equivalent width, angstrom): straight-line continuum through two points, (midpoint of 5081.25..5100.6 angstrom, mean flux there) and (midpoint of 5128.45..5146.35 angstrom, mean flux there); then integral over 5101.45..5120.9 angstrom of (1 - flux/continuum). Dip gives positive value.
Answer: -0.5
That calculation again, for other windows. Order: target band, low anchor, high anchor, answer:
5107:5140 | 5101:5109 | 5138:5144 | -0.45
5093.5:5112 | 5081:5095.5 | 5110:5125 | 0.10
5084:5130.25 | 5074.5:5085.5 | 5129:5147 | -0.38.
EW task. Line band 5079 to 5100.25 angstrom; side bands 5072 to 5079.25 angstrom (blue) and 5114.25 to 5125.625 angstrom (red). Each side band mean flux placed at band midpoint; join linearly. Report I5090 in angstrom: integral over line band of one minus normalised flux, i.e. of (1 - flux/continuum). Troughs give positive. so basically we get -0.22 angstrom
